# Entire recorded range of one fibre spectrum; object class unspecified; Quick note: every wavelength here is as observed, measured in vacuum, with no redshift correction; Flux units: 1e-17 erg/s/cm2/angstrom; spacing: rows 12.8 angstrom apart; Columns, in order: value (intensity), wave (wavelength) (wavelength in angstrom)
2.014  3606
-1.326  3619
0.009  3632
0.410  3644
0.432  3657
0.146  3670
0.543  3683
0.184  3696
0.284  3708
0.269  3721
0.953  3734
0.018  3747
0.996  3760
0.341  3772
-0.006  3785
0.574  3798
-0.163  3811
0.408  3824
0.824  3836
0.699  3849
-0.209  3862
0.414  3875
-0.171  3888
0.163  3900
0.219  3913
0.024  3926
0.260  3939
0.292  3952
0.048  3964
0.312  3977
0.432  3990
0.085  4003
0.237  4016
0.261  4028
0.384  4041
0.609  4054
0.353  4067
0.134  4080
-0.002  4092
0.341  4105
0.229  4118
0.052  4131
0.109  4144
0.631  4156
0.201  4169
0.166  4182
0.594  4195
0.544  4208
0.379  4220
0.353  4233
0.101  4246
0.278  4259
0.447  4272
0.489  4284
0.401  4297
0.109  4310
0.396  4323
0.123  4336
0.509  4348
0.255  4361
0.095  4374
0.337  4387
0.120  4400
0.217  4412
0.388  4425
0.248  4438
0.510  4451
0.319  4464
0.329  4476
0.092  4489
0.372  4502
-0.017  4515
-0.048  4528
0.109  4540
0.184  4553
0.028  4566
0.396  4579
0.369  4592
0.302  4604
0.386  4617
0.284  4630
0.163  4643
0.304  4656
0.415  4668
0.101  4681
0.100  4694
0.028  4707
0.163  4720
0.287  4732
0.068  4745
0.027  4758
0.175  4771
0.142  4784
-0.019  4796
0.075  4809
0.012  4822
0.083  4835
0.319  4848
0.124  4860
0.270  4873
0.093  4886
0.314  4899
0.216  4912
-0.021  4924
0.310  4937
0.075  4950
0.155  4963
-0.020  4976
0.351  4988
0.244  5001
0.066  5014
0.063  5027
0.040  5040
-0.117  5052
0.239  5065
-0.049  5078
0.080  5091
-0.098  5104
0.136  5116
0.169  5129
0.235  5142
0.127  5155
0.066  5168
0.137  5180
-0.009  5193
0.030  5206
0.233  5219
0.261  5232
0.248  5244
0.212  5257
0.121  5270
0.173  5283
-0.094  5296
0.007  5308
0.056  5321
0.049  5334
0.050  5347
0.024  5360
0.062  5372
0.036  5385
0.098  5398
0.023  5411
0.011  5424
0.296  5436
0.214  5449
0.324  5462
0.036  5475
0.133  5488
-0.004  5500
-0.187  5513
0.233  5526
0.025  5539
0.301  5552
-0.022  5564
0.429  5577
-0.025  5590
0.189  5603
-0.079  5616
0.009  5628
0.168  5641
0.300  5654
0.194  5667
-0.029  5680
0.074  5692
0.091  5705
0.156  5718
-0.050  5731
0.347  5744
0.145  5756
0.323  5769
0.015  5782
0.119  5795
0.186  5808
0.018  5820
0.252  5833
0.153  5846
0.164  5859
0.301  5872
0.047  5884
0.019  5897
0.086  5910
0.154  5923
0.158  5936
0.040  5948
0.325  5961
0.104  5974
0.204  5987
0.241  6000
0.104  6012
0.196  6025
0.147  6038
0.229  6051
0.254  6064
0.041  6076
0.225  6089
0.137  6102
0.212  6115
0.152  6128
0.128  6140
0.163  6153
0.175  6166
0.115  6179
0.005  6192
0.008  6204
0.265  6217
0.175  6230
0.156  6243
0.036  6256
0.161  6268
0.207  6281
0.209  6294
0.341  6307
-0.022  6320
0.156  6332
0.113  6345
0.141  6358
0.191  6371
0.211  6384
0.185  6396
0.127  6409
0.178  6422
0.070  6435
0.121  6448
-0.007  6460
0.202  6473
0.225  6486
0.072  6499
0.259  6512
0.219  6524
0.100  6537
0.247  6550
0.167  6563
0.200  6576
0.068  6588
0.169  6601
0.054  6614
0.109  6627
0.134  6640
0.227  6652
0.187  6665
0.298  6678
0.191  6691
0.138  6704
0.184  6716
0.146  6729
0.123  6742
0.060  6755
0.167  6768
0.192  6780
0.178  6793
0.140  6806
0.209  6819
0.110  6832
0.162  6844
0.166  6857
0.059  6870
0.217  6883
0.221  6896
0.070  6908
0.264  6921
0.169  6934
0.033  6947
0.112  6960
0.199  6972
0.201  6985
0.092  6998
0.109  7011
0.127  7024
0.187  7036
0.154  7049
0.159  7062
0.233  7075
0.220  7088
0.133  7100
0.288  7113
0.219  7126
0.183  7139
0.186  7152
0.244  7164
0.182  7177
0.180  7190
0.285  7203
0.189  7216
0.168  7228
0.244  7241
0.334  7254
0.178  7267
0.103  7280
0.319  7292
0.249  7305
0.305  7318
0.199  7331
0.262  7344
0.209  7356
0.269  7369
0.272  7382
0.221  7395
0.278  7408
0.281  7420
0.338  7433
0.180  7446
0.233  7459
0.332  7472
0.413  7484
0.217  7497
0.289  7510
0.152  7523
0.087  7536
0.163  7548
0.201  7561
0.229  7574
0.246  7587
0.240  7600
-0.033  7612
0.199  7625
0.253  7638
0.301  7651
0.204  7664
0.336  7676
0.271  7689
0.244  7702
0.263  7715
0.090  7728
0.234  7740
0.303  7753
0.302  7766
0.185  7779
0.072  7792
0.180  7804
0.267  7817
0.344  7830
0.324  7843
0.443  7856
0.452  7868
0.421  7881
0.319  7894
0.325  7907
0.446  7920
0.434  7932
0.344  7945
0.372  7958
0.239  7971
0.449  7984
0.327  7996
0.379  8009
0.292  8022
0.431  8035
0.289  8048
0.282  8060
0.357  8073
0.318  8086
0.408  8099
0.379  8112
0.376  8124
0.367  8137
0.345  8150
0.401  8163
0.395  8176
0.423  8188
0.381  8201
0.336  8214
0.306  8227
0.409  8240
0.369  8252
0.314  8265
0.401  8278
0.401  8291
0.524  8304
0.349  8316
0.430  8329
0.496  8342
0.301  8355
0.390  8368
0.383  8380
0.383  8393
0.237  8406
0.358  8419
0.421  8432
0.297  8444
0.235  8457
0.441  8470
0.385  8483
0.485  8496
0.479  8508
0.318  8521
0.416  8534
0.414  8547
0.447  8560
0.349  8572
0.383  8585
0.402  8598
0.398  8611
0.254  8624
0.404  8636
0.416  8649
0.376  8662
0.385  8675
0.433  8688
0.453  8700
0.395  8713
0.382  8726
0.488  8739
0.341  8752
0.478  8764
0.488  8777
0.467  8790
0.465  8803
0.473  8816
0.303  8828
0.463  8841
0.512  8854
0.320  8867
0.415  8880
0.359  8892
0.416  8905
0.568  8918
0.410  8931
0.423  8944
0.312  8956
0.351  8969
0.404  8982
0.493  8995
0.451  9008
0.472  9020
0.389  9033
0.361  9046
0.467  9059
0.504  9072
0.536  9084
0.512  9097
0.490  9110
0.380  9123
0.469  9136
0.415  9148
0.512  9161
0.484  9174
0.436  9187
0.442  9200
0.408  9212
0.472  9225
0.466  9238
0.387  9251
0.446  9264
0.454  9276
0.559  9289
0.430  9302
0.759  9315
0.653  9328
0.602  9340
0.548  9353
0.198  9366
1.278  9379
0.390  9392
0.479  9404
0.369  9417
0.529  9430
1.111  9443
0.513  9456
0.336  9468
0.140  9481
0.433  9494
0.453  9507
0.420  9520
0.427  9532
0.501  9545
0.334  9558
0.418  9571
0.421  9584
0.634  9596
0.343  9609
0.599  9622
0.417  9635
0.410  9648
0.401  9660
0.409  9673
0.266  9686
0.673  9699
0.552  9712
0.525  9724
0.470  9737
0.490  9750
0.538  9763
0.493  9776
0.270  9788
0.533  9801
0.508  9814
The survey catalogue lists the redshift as 0.963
